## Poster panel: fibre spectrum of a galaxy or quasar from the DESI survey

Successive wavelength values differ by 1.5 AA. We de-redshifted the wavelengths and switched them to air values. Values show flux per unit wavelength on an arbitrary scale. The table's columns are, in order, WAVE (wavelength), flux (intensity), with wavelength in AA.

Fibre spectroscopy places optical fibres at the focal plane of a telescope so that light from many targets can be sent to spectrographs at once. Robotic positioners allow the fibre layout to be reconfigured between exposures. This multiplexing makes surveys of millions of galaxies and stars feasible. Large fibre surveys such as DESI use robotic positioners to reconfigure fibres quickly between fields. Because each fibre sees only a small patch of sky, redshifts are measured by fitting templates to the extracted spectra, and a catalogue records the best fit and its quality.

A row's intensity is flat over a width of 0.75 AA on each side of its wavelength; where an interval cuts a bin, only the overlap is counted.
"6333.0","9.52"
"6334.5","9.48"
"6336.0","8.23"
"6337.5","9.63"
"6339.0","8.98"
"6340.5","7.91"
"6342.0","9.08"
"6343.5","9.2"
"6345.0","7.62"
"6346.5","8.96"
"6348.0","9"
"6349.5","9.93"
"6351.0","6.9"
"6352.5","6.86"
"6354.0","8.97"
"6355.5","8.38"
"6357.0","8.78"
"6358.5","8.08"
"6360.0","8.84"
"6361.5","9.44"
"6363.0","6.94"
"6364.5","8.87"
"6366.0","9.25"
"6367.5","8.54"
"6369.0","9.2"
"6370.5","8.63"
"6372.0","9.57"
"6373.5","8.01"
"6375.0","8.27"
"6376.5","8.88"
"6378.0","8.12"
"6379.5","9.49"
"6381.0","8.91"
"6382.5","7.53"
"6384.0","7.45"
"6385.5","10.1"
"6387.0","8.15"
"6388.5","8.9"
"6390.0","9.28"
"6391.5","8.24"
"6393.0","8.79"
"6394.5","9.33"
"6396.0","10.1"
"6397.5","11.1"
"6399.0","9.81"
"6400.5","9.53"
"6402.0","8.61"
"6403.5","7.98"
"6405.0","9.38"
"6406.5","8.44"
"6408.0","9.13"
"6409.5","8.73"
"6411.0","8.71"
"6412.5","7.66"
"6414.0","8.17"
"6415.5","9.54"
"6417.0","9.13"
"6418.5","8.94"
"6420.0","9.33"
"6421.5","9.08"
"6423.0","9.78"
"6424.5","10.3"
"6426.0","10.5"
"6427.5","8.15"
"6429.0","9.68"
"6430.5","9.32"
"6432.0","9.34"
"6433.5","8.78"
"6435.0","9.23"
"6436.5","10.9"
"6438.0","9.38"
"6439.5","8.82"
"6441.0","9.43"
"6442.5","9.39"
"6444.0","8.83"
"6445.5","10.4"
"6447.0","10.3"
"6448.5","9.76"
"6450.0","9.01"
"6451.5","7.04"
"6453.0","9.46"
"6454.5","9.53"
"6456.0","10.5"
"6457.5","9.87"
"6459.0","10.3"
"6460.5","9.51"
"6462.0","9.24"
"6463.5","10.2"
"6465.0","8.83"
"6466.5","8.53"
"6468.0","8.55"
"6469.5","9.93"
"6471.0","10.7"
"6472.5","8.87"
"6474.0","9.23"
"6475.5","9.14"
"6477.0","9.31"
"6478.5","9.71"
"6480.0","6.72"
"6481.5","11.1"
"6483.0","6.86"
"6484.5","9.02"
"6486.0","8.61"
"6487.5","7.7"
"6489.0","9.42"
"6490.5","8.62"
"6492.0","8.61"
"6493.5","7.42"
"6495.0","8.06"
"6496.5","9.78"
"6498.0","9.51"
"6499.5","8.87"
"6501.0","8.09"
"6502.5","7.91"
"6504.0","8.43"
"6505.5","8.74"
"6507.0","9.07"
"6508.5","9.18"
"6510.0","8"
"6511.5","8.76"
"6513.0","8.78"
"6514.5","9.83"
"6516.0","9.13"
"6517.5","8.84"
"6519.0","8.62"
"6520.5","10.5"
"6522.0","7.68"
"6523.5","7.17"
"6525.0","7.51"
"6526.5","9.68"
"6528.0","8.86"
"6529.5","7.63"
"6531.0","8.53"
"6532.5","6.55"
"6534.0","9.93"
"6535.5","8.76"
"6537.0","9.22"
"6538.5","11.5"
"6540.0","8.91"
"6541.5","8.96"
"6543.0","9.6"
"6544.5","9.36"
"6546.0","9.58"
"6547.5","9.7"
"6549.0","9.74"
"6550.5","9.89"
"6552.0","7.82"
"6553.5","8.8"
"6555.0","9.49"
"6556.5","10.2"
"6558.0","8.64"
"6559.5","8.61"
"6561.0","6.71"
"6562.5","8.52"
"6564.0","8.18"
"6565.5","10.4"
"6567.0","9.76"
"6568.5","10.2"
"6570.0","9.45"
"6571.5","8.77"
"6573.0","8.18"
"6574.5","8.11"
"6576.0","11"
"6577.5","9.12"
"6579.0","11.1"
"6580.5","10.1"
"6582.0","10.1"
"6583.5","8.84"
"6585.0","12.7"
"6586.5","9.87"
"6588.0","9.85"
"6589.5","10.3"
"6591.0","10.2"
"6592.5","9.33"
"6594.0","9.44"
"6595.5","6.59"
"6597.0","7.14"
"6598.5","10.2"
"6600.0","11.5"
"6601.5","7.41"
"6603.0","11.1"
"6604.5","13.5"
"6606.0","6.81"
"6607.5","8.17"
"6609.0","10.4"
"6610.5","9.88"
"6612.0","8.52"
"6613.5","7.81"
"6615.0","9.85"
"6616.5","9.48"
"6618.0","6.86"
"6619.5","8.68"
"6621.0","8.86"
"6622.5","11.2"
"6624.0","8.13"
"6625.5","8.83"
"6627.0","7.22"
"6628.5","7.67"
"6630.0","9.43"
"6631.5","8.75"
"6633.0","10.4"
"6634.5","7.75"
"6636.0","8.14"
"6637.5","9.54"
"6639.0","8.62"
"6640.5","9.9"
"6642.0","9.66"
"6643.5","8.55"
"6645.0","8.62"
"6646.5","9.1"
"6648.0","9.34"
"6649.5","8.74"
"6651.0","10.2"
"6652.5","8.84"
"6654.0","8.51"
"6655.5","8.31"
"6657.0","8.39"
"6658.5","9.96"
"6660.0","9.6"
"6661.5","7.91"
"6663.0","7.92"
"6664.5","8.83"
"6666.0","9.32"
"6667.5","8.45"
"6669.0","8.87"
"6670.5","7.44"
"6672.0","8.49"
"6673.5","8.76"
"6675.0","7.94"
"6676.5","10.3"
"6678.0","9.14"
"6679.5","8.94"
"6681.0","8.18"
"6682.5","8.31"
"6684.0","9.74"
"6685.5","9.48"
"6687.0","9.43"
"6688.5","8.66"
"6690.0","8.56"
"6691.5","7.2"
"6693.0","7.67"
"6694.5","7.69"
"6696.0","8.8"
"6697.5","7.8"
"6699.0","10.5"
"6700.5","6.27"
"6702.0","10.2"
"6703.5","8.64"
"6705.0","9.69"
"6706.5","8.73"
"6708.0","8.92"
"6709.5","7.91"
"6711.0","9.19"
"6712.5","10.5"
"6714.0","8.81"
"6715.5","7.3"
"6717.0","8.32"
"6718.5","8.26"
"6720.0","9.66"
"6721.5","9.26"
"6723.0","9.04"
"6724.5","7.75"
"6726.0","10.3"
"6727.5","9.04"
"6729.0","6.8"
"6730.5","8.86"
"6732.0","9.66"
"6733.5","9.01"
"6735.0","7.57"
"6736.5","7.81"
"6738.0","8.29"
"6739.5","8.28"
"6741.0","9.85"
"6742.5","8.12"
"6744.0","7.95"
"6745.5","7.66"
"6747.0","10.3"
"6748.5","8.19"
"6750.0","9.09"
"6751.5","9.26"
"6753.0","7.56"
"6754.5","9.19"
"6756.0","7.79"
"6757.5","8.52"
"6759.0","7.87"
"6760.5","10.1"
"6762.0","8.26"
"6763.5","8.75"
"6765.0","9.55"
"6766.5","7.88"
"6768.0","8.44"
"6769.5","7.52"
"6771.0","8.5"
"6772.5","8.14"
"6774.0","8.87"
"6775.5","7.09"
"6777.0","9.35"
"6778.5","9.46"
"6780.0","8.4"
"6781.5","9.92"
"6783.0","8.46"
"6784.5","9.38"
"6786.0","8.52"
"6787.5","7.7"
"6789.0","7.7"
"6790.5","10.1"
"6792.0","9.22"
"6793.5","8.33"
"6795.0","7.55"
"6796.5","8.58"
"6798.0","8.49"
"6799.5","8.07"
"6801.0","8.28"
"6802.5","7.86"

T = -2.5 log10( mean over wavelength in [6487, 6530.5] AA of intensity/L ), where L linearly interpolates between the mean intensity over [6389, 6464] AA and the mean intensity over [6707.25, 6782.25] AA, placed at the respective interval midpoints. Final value 0.06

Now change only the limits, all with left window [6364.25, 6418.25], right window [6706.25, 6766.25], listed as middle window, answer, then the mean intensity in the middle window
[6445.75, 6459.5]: -0.084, 9.55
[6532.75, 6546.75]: -0.076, 9.43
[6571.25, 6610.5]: -0.102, 9.62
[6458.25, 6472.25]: -0.080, 9.51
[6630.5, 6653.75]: -0.041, 9.07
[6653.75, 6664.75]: 0.005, 8.68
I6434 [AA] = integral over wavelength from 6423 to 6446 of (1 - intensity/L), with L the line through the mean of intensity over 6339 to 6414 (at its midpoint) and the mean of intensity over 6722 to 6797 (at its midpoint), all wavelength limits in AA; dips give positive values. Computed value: -2.1 AA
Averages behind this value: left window 8.72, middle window 9.5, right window 8.59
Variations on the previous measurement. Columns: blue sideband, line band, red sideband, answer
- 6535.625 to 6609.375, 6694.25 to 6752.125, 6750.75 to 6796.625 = 0.6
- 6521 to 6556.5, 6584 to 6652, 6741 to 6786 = -2.8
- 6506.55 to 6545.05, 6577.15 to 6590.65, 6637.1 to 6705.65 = -2.2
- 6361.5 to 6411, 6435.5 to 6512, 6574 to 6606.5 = 1.4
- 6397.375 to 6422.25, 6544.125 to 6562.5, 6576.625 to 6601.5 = 1.0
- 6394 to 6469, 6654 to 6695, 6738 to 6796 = 0.7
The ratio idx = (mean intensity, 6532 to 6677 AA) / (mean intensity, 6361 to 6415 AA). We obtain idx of 1.04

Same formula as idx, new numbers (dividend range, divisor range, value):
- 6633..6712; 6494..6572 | 0.98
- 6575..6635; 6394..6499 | 1.02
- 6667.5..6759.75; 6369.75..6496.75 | 0.95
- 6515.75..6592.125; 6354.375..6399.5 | 1.05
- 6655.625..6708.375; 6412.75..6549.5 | 0.96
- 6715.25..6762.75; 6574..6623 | 0.90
